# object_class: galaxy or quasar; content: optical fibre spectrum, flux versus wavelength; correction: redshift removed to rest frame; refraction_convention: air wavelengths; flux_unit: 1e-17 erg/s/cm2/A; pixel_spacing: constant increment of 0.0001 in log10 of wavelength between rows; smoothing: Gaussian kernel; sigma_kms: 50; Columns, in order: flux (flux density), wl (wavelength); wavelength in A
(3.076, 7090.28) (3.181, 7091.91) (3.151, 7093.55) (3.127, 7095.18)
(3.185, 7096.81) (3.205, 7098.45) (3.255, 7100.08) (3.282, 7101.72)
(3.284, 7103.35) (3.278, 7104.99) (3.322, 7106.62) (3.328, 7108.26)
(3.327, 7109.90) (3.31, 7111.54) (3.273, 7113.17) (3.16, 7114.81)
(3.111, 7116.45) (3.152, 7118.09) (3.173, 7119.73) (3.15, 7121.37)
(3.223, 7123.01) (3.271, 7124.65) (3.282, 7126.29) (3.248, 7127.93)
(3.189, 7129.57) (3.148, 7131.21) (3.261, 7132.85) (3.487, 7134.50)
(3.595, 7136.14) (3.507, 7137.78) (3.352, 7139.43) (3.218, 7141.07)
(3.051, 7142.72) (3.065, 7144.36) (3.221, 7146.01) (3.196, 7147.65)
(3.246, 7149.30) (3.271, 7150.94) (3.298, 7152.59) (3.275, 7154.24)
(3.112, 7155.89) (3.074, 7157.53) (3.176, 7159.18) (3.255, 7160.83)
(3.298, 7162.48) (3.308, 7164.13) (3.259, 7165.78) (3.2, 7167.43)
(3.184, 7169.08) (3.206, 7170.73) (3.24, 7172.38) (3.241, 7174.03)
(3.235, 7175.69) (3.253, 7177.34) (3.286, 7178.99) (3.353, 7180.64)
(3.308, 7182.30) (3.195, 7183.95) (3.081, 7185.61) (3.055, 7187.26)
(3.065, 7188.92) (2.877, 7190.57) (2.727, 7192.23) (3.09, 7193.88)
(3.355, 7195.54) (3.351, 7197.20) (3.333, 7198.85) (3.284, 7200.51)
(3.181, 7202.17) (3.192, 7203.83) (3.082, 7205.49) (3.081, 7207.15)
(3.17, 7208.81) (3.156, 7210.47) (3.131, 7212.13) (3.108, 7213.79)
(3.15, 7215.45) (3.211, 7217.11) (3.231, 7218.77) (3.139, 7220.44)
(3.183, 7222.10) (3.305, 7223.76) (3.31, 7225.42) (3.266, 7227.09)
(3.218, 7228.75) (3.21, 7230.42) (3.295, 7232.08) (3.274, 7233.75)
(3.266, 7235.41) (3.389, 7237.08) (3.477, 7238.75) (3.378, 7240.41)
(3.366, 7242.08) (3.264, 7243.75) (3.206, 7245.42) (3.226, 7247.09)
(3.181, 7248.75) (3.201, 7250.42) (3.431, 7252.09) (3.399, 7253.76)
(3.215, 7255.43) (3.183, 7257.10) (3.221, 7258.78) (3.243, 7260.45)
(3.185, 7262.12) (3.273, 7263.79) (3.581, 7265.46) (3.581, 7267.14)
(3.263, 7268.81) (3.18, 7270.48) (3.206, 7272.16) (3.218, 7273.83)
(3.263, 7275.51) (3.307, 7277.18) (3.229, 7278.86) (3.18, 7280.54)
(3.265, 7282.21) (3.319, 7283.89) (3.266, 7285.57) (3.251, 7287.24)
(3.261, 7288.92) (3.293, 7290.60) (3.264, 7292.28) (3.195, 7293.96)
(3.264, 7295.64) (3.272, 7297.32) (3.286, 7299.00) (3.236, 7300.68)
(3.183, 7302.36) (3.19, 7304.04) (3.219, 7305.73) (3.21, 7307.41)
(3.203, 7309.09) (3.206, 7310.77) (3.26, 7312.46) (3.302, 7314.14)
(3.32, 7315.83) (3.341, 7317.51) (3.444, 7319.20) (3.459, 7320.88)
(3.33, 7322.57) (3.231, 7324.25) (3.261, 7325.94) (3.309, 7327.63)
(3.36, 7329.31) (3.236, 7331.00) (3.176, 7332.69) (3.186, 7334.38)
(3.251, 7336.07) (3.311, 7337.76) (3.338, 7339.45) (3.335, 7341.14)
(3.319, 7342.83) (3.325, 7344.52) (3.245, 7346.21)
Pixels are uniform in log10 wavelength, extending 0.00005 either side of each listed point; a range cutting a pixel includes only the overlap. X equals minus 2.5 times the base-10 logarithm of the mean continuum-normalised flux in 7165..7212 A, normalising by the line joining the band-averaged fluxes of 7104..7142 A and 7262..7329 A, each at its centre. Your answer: 0.03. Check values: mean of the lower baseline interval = 3.28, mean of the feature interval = 3.18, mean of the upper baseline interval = 3.28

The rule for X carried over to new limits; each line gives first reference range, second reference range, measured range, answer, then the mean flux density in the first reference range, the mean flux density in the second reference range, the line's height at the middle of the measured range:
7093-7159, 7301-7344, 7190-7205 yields 0.03 mag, 3.24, 3.28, 3.26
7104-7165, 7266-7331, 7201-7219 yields 0.04 mag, 3.25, 3.28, 3.26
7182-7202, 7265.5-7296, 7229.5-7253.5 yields -0.03 mag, 3.14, 3.27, 3.22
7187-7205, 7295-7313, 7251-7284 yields -0.03 mag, 3.14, 3.23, 3.2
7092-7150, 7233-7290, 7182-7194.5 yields 0.08 mag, 3.25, 3.29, 3.27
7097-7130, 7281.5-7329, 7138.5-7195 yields 0.02 mag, 3.24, 3.27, 3.25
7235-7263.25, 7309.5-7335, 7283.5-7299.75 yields 0.01 mag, 3.28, 3.29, 3.29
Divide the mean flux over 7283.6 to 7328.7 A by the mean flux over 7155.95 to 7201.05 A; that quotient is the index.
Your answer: 1.0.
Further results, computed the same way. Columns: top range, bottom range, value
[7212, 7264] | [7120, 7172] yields 1.00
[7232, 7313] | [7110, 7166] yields 1.01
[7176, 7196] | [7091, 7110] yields 0.97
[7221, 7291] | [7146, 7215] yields 1.03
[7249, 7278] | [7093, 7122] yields 1.02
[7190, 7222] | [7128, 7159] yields 0.97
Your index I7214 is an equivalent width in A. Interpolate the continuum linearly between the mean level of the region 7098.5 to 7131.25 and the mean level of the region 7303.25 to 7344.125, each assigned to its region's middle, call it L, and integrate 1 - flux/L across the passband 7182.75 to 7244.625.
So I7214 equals 1.1 A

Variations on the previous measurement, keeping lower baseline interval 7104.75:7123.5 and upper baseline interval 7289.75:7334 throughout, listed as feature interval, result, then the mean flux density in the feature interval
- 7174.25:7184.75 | -0.08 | 3.27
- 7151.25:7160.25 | 0.13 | 3.19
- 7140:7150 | 0.21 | 3.17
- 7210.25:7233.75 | 0.30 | 3.21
